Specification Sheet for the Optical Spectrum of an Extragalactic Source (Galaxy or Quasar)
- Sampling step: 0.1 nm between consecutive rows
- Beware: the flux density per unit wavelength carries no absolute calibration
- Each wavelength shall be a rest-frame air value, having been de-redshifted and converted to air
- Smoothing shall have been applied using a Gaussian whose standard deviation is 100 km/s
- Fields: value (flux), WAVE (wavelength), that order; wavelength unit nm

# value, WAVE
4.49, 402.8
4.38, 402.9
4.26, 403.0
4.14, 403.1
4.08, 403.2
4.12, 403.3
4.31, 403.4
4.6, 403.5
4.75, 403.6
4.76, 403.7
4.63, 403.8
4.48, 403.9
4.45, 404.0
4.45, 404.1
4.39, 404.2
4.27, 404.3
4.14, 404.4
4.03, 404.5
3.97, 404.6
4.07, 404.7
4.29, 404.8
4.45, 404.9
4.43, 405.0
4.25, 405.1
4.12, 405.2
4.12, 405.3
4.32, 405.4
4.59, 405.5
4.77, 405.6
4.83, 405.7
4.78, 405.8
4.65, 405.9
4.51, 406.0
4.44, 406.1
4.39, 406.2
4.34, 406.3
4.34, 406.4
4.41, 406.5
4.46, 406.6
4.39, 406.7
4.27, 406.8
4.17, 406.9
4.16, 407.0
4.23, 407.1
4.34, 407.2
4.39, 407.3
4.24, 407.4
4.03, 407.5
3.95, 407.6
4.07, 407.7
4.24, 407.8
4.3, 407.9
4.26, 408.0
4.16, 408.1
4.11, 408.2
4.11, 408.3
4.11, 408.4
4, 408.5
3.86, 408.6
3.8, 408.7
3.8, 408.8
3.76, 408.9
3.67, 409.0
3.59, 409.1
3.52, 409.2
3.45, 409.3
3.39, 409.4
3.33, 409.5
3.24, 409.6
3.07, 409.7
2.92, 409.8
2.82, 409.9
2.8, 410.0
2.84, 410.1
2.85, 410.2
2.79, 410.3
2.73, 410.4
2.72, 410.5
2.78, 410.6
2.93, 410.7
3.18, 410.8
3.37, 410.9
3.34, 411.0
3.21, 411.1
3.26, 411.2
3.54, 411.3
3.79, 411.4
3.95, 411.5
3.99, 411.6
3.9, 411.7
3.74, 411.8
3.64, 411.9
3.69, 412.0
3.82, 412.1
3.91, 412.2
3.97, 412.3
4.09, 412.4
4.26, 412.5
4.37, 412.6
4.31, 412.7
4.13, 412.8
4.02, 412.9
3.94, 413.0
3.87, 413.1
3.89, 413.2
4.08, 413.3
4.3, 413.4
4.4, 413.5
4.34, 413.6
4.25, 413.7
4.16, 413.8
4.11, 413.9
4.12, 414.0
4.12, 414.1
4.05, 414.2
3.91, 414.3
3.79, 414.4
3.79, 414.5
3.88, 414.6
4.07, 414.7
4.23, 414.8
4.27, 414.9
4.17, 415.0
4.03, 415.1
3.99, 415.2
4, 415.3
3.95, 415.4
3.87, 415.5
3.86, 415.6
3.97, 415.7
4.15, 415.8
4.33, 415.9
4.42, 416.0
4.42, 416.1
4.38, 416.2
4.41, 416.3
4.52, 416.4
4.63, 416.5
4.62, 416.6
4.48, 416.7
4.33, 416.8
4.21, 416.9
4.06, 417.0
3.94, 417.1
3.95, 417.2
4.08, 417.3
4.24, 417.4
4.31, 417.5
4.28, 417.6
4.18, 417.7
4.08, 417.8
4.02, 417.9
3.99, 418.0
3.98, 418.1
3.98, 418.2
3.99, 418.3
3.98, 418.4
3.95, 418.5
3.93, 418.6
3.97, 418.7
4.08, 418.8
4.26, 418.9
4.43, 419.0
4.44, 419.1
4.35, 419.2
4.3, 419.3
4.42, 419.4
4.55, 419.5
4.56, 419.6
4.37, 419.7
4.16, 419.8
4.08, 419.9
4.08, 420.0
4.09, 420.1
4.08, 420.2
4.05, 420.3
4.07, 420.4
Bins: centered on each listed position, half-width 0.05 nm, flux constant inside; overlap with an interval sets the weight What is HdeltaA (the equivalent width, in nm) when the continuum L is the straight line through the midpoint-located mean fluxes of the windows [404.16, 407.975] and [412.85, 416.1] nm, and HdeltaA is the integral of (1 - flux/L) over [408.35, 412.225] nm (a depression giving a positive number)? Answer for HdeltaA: 0.73 nm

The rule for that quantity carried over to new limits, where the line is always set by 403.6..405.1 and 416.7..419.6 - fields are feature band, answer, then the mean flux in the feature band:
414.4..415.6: 0.06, 4.01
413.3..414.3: 0.01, 4.18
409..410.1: 0.27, 3.22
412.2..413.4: 0.04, 4.09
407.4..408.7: 0.06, 4.09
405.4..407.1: -0.05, 4.46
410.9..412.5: 0.20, 3.73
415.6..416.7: -0.05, 4.37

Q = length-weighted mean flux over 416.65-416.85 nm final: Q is 4.41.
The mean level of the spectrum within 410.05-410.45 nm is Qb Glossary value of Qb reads 2.8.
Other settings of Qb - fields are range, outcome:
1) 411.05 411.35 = 3.34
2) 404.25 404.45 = 4.21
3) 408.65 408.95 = 3.79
